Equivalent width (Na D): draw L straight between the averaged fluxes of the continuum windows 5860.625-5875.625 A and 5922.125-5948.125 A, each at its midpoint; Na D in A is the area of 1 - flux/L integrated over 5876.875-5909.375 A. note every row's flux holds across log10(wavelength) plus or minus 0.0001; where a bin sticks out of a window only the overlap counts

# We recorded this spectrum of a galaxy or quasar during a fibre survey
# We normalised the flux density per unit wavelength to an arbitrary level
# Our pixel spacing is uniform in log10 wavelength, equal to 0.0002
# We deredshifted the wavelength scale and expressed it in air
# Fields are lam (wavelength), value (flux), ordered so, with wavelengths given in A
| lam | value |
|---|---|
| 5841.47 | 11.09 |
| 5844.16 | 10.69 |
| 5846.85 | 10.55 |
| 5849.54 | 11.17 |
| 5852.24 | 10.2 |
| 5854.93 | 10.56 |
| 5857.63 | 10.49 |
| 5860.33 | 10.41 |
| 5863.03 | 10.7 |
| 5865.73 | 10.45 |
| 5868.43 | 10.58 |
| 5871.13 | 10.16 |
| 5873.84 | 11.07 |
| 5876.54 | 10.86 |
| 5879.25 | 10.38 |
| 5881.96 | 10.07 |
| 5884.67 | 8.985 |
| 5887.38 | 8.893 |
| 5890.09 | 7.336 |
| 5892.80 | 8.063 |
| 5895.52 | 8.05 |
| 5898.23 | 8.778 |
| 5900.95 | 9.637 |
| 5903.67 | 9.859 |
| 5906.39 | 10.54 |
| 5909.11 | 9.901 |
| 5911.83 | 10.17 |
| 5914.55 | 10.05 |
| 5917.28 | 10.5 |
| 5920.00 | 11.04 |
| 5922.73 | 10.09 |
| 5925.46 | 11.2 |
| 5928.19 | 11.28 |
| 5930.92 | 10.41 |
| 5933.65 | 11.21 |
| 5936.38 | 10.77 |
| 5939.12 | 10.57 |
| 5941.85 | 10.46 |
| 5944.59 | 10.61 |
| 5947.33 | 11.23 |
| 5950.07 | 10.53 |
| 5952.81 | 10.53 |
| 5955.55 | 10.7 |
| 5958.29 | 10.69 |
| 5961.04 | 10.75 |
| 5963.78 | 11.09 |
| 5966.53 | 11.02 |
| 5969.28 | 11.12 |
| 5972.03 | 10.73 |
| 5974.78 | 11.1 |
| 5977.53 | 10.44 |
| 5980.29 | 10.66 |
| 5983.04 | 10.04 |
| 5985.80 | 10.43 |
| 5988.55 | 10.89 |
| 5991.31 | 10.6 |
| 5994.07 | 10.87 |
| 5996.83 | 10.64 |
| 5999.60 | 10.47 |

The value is 4.4 A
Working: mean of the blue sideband 10.6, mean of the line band 9.23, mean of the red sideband 10.8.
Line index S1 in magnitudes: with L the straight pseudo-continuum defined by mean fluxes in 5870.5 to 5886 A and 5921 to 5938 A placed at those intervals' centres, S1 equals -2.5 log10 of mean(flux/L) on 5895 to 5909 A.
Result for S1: 0.11 mag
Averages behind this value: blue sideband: 10.3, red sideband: 10.8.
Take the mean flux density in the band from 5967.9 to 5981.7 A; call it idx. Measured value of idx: 10.8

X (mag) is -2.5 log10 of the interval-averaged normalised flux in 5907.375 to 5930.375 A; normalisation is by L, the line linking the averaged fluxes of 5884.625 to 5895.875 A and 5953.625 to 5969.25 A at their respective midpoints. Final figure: -0.14 mag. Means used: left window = 8.2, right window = 10.9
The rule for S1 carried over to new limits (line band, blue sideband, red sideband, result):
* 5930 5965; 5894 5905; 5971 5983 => -0.073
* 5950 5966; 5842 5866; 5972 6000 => -0.013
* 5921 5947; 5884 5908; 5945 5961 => -0.066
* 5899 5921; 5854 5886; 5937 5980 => 0.042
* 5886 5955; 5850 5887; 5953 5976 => 0.060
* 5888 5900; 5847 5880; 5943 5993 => 0.287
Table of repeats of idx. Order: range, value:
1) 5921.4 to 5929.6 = 10.9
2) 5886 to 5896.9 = 8.09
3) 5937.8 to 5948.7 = 10.7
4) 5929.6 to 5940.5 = 10.7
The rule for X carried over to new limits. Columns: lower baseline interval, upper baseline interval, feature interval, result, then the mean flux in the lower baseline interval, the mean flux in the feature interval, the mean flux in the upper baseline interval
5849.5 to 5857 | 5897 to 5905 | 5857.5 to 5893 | 0.01 mag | 10.5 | 9.93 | 9.43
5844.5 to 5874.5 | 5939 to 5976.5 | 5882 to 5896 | 0.25 mag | 10.6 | 8.45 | 10.8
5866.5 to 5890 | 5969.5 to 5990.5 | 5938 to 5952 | -0.03 mag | 9.98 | 10.7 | 10.6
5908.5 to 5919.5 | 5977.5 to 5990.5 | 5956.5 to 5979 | -0.04 mag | 10.2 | 10.9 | 10.5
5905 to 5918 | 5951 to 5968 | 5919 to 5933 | -0.04 mag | 10.2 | 10.8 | 10.8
